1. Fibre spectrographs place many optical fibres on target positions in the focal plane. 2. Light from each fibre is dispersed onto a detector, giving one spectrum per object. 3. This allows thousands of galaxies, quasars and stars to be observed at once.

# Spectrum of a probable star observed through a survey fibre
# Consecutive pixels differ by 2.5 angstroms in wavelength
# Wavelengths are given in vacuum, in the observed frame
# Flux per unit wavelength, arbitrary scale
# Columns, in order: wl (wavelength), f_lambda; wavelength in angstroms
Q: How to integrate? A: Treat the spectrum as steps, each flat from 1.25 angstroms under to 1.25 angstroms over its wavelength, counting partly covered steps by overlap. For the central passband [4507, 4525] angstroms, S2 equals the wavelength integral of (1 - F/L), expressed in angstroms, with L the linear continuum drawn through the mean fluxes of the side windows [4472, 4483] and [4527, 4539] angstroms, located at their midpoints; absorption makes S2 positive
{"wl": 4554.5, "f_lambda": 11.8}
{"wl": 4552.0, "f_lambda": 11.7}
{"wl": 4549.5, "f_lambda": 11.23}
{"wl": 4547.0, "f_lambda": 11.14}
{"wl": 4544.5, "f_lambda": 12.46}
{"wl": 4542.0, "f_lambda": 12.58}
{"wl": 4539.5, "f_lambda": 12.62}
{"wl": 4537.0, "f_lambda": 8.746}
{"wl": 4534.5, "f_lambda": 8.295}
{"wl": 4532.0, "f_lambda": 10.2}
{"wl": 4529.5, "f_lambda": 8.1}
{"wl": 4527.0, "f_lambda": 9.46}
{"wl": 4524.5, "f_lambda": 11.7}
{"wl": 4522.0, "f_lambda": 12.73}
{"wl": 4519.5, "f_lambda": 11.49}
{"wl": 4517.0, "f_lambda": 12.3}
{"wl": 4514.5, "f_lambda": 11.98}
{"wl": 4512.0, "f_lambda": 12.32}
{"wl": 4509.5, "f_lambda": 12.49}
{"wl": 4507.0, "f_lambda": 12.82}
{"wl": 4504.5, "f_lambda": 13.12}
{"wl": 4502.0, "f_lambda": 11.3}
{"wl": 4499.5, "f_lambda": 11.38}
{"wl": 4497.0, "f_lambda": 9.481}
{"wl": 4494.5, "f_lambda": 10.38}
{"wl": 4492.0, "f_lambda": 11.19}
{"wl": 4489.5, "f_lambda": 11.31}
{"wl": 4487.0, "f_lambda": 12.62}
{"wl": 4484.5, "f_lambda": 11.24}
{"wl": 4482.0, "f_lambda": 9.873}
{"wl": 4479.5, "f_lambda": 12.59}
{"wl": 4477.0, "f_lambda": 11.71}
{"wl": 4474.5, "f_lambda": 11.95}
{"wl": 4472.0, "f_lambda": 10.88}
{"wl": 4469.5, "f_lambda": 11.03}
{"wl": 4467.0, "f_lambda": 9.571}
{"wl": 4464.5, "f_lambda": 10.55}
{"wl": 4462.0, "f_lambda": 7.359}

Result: -4.3 angstroms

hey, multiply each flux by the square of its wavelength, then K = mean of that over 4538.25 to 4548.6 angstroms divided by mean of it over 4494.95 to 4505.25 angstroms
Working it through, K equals 1.1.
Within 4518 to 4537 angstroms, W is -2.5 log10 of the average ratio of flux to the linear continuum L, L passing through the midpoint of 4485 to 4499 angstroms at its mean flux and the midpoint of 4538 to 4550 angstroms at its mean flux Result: 0.15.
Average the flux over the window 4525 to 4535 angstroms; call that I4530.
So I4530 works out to 9.27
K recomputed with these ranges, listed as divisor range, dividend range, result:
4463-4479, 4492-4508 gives 1.05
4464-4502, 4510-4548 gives 1.02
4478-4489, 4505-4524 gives 1.08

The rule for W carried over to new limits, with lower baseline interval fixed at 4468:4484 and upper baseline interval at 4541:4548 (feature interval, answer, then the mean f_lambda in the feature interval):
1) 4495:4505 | 0.04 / 11.1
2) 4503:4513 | -0.09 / 12.7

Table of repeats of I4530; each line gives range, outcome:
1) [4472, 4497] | 11.3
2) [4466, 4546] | 11.3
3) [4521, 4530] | 10.6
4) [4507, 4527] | 12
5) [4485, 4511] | 11.6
